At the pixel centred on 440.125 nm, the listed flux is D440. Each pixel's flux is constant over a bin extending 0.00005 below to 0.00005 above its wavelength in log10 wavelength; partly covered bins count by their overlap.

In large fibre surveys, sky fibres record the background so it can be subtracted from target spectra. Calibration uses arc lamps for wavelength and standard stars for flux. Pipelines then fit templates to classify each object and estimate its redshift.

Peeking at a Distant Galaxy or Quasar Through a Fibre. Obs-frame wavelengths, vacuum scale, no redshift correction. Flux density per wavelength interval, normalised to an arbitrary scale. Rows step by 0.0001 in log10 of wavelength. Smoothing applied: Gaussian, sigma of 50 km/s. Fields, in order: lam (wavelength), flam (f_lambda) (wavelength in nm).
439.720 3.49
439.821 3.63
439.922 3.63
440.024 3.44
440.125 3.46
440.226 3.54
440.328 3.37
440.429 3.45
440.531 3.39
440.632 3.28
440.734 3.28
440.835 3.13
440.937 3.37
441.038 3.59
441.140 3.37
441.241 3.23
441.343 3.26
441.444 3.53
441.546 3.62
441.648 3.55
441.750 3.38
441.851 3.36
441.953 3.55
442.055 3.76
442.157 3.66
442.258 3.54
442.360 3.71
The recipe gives 3.46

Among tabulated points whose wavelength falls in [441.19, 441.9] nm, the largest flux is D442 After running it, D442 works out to 3.62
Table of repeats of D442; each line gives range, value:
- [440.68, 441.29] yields 3.59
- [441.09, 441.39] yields 3.37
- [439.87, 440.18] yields 3.63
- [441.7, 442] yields 3.55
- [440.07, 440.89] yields 3.54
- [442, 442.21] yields 3.76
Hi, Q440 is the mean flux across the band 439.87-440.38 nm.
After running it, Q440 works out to 3.49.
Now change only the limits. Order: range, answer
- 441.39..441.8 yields 3.52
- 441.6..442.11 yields 3.52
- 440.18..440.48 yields 3.45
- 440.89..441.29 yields 3.4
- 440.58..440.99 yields 3.27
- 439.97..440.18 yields 3.45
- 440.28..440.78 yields 3.35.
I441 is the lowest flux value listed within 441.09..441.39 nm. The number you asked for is 3.23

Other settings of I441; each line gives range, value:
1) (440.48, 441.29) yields 3.13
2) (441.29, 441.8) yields 3.26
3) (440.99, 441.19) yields 3.37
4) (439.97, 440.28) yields 3.44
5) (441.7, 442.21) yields 3.36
